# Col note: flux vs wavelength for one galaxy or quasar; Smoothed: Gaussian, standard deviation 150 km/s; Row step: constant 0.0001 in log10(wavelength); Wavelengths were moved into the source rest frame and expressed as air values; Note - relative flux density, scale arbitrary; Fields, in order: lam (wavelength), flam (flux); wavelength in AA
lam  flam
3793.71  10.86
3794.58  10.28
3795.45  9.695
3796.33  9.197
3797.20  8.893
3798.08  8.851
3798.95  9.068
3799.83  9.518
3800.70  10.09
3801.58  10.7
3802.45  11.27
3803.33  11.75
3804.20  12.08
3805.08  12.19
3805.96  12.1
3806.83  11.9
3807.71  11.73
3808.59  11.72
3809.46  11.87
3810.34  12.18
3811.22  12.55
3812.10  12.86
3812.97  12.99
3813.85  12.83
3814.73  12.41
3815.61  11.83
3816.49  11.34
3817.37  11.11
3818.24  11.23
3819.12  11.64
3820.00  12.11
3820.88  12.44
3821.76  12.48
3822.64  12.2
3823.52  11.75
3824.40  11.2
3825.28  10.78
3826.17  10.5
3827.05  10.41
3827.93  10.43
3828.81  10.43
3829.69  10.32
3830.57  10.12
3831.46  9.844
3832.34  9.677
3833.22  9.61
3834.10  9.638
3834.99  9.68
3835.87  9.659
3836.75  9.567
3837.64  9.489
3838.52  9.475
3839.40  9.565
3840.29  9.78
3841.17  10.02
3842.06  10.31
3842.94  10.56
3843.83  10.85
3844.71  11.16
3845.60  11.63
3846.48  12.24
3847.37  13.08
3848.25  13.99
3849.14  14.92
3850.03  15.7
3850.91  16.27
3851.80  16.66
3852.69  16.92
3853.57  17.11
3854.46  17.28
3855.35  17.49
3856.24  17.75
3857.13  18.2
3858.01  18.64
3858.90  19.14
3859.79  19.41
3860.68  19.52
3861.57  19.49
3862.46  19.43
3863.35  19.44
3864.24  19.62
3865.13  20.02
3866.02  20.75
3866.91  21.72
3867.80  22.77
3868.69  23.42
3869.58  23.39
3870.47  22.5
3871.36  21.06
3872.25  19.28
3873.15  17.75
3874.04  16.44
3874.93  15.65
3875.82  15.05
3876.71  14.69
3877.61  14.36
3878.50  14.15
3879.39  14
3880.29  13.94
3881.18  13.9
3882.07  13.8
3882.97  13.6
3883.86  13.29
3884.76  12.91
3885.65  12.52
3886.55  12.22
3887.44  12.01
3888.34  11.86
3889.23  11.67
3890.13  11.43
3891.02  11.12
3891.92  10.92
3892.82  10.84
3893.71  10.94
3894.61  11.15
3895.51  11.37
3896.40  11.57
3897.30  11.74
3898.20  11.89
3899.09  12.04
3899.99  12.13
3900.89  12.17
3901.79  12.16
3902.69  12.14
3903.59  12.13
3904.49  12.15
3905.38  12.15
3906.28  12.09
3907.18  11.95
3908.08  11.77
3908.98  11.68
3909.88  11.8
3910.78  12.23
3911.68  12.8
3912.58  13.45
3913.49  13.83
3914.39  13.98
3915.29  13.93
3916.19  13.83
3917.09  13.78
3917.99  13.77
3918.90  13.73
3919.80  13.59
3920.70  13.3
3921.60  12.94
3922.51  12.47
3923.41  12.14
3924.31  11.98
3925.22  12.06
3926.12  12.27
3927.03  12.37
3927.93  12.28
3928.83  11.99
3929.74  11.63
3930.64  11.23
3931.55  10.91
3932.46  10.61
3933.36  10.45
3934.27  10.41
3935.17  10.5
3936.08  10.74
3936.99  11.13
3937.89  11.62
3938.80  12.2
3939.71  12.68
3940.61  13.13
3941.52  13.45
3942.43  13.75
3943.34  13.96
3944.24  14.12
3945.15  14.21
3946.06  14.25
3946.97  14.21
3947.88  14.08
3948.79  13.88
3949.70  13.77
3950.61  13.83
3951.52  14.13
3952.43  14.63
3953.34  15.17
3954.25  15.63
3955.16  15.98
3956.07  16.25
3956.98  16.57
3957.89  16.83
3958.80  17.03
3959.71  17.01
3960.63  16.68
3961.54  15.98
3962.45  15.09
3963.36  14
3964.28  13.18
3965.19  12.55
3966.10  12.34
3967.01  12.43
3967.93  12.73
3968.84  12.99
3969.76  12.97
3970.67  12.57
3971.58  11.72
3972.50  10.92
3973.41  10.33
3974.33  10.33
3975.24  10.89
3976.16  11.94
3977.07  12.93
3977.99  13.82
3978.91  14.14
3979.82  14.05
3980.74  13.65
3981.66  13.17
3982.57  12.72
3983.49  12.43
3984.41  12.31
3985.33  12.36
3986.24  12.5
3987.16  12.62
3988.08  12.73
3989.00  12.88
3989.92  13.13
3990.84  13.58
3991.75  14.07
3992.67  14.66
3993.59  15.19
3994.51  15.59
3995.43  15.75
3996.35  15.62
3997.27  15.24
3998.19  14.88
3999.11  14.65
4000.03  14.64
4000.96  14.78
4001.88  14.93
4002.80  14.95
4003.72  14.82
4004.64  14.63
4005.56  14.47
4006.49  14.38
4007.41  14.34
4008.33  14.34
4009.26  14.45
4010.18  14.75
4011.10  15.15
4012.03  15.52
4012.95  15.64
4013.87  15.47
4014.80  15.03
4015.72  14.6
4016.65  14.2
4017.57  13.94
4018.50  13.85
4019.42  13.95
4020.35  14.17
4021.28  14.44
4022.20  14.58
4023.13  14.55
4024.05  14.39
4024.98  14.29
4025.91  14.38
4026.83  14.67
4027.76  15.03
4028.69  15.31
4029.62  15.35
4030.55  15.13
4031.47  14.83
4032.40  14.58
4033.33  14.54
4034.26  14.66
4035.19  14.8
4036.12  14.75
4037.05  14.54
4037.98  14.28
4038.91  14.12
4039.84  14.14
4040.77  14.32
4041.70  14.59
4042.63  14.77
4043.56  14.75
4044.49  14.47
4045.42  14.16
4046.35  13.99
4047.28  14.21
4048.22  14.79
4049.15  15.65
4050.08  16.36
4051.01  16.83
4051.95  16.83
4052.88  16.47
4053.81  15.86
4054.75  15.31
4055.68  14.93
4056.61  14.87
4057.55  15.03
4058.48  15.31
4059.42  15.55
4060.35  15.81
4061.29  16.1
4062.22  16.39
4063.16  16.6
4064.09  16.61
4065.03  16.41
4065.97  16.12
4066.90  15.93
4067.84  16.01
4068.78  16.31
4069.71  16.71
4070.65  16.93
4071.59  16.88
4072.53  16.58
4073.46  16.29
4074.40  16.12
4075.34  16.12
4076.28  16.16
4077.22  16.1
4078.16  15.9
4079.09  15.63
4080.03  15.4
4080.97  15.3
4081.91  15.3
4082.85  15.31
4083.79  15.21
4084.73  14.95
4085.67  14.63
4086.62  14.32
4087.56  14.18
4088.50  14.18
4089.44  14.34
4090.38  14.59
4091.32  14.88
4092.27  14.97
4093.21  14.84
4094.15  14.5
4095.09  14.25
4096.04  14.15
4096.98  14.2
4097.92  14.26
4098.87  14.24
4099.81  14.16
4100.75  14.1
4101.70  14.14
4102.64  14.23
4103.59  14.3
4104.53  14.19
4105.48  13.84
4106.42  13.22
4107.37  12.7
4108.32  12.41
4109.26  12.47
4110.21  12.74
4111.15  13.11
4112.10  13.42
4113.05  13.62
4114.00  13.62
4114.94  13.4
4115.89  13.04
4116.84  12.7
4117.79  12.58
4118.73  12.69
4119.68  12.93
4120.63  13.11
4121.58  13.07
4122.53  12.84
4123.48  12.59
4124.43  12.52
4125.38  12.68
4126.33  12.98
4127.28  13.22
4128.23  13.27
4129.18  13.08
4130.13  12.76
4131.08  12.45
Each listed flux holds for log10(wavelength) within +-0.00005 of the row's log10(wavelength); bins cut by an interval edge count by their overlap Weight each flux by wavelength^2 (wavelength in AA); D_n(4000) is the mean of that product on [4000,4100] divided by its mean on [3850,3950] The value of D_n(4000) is 1.15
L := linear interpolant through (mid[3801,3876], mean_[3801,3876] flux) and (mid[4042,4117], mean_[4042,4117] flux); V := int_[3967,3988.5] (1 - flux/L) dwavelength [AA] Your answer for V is 3.1 AA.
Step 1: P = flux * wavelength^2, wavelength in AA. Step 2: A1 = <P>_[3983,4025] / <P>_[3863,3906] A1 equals 1.04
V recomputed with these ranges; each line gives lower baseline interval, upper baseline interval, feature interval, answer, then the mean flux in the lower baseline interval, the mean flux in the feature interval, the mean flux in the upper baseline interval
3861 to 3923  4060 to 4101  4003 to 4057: 1.2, 14.4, 14.8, 15.4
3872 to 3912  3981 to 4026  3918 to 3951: 2.0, 12.8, 12.6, 14.3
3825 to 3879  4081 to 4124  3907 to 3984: 7.3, 14.9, 13.1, 13.8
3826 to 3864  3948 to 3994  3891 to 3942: 5.4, 13.4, 12.1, 13.7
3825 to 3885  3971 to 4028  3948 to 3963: -1.4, 14.8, 15.5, 13.9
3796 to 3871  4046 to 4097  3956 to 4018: 3.3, 13.4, 14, 15.5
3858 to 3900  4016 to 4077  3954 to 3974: 1.7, 15.6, 14.1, 15.2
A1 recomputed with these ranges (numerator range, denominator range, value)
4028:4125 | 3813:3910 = 1.20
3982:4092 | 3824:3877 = 1.10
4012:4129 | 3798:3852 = 1.46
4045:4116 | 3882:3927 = 1.32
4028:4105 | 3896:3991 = 1.24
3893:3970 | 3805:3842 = 1.25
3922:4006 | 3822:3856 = 1.20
